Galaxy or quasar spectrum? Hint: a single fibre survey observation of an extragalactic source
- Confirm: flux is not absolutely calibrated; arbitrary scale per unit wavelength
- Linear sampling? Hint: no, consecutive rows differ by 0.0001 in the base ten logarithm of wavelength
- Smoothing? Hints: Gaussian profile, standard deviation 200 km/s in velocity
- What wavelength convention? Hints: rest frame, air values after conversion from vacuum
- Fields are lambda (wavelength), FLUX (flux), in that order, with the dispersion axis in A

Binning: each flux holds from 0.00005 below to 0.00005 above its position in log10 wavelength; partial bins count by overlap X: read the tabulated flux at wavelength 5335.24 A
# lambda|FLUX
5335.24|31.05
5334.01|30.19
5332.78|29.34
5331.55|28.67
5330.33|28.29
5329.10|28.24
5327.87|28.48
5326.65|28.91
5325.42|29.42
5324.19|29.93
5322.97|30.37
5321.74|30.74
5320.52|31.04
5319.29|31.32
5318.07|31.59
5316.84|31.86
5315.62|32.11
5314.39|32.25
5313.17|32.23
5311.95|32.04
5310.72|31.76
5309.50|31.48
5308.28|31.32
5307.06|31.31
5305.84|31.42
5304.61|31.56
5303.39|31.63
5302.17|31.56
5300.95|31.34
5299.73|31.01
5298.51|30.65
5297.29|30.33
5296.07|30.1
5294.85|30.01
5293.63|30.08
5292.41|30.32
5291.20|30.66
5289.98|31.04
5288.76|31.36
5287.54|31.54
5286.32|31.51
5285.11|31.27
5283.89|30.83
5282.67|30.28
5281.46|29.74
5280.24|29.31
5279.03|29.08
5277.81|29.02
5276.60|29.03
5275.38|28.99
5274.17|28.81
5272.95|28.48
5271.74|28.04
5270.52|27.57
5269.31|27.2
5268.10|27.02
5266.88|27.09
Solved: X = 31.05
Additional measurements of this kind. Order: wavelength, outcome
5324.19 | 29.93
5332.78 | 29.34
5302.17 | 31.56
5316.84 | 31.86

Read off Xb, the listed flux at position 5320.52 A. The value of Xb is 31.04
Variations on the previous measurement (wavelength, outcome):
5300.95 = 31.34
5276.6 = 29.03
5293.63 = 30.08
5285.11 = 31.27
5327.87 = 28.48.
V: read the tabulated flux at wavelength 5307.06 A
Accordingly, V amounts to 31.31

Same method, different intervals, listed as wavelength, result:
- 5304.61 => 31.56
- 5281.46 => 29.74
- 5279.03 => 29.08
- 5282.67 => 30.28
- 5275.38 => 28.99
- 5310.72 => 31.76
